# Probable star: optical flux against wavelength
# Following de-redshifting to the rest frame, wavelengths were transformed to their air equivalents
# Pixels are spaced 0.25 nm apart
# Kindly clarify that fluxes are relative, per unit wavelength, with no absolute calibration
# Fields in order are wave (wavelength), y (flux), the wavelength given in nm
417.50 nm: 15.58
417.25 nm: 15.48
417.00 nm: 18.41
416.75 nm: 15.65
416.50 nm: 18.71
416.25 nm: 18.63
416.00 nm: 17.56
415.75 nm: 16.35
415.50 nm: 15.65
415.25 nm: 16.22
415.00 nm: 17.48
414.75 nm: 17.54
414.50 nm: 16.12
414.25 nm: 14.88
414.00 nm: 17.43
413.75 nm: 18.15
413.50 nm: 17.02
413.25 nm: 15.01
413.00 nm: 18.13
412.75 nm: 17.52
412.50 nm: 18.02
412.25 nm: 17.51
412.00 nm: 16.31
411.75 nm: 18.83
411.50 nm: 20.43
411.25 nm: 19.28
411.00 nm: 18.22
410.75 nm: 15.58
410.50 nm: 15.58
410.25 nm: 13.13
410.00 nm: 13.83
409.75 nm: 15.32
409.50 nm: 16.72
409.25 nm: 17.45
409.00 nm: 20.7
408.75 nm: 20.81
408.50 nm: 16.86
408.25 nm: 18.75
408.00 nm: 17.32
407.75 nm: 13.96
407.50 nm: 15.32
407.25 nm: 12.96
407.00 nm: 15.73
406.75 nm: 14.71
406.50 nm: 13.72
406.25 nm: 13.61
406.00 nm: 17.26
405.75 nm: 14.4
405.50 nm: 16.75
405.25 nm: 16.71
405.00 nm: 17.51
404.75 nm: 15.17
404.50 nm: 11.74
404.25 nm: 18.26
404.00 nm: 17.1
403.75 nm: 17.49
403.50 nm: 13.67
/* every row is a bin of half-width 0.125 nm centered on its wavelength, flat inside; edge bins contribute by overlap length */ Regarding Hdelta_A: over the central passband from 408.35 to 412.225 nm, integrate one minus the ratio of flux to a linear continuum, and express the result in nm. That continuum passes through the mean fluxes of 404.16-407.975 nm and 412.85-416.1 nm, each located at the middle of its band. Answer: -0.32 nm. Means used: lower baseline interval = 15.2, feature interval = 17.3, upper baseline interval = 16.7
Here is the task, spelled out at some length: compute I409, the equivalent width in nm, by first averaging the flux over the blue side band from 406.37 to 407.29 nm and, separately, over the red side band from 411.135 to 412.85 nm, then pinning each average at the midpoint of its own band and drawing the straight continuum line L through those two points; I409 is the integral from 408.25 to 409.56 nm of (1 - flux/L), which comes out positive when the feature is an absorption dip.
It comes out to -0.22 nm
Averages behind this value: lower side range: 14.4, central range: 18.6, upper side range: 18.3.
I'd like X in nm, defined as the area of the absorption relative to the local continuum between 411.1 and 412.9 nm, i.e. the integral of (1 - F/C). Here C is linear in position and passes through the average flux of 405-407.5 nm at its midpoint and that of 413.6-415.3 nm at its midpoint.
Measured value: -0.21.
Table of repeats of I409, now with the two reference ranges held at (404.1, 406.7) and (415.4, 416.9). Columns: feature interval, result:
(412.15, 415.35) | -0.045 nm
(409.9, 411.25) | 0.052 nm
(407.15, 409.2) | -0.156 nm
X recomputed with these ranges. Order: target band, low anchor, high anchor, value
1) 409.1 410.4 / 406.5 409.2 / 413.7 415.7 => 0.09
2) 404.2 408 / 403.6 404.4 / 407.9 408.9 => 0.57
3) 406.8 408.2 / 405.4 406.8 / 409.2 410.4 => -0.01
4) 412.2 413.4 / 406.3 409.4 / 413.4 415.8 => -0.04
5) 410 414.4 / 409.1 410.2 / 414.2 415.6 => -0.26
